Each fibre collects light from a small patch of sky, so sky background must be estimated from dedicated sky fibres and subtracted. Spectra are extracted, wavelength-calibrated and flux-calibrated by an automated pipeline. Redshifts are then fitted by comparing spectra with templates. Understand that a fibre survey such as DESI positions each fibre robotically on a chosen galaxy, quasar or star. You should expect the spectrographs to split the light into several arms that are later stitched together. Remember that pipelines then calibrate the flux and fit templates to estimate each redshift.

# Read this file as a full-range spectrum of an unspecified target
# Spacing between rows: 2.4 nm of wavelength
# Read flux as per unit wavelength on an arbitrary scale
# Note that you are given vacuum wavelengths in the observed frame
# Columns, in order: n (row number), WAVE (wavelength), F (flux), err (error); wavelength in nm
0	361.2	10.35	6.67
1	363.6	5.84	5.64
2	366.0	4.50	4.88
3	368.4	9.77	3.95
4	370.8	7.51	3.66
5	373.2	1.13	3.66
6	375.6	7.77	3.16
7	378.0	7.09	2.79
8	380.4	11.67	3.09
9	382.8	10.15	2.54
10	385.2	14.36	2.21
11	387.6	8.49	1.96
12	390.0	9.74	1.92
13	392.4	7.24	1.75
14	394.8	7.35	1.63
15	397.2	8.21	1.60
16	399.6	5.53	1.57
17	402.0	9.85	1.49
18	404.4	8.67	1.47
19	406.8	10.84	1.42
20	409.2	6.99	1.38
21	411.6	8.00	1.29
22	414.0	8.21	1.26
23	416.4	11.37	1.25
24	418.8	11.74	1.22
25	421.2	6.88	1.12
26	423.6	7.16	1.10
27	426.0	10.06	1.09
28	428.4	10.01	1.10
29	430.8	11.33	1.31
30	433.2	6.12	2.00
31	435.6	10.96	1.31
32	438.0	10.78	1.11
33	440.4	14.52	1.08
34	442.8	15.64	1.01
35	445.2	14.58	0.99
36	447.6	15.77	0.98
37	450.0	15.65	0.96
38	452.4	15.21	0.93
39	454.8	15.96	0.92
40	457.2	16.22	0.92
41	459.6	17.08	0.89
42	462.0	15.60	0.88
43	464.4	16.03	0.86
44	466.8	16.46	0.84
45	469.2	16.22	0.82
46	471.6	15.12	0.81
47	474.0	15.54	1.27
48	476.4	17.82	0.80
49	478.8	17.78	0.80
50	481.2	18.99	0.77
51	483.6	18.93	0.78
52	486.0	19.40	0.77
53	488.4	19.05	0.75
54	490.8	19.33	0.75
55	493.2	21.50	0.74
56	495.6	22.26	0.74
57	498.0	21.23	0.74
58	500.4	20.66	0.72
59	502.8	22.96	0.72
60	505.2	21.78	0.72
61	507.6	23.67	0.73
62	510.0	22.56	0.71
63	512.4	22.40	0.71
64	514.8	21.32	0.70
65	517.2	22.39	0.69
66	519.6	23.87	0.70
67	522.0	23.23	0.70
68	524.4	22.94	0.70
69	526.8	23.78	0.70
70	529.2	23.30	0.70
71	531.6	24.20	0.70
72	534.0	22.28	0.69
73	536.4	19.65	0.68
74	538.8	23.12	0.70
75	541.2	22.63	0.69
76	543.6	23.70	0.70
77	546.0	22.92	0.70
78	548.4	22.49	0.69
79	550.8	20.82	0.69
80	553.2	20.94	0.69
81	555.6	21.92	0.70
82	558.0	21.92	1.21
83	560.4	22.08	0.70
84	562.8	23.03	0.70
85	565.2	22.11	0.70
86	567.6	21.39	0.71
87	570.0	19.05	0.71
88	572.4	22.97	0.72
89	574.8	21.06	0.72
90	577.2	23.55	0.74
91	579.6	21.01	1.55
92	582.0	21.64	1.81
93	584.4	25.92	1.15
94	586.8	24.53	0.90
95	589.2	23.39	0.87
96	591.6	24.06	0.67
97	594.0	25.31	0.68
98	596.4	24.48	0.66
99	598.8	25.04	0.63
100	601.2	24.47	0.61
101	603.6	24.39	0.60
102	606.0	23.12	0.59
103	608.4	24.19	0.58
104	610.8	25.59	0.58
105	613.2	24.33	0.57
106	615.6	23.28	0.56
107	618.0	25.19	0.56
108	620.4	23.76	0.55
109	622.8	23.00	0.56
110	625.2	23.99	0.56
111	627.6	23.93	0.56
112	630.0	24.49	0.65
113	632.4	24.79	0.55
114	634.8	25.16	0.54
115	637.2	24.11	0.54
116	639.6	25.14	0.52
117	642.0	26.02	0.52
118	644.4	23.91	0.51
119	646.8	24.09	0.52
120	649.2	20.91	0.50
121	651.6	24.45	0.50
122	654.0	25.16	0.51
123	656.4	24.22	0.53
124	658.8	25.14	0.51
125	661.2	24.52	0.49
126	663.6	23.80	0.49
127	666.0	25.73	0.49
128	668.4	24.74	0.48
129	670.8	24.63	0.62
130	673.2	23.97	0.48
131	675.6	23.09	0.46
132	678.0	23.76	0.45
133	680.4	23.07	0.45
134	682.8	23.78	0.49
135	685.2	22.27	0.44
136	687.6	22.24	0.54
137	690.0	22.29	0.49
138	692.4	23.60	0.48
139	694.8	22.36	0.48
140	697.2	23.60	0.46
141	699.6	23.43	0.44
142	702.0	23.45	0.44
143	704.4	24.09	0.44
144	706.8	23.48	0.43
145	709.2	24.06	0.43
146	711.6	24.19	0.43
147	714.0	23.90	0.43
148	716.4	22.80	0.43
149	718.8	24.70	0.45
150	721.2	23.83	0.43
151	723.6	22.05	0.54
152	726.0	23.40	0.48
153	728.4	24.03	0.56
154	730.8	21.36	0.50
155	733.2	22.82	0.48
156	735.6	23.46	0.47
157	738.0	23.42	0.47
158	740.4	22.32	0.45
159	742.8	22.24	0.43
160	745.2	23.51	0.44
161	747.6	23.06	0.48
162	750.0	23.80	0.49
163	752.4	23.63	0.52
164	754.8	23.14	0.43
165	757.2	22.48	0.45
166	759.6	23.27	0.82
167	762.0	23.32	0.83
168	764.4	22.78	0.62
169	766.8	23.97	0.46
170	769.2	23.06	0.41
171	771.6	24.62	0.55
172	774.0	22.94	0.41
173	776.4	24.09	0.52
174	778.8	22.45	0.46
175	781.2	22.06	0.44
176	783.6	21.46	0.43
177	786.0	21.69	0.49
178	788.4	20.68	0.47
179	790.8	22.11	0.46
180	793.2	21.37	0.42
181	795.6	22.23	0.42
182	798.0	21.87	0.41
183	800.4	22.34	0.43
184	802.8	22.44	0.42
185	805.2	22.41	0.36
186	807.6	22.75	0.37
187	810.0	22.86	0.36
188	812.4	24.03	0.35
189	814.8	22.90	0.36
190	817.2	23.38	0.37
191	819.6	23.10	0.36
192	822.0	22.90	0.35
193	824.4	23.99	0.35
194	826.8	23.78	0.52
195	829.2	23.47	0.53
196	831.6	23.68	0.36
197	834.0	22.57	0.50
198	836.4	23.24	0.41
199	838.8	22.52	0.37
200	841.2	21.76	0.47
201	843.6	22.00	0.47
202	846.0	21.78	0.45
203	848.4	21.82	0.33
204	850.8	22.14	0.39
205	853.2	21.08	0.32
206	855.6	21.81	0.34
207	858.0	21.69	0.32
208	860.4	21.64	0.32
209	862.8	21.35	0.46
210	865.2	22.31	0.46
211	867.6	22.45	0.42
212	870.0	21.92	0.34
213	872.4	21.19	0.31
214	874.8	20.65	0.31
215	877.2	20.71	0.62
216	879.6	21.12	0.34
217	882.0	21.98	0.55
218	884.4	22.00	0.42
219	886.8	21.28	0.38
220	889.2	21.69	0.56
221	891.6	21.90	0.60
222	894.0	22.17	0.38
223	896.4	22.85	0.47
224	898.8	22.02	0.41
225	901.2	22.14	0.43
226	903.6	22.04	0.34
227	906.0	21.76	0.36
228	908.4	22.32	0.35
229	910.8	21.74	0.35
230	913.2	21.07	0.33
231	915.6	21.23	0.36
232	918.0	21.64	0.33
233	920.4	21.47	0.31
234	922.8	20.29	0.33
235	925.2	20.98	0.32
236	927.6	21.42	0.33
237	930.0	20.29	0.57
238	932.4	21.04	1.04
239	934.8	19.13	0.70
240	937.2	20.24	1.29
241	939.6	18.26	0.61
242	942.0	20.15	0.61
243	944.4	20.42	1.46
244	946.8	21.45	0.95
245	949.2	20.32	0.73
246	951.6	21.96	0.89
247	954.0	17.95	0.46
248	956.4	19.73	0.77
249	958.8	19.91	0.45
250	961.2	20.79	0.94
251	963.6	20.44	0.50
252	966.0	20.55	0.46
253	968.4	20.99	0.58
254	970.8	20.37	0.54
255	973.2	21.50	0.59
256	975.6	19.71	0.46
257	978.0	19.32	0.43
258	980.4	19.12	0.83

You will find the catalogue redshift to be 0.10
